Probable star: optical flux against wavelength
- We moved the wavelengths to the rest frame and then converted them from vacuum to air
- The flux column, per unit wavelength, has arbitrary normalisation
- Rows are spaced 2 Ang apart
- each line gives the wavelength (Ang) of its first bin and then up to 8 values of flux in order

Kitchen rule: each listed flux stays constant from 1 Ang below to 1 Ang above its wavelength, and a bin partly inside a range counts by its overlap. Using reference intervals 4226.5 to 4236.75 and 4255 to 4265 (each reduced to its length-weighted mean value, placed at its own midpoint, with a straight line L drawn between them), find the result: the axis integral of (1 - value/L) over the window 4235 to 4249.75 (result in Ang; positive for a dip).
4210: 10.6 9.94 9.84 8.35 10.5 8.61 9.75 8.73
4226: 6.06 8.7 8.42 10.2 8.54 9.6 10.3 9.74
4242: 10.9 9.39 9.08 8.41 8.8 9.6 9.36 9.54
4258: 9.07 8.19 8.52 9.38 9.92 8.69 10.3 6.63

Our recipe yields -1.1 Ang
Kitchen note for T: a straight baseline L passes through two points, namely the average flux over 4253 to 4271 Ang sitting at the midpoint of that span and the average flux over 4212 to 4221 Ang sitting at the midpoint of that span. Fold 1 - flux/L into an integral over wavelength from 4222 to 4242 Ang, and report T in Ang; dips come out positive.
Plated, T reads 0.6 Ang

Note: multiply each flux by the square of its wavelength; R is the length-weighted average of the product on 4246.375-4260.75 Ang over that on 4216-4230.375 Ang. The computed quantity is 1.1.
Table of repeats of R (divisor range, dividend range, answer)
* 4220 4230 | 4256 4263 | 1.06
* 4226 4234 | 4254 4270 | 1.07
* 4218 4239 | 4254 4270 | 1.04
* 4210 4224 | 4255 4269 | 0.97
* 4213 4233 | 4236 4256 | 1.08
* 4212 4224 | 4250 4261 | 0.99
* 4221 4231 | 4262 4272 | 1.12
